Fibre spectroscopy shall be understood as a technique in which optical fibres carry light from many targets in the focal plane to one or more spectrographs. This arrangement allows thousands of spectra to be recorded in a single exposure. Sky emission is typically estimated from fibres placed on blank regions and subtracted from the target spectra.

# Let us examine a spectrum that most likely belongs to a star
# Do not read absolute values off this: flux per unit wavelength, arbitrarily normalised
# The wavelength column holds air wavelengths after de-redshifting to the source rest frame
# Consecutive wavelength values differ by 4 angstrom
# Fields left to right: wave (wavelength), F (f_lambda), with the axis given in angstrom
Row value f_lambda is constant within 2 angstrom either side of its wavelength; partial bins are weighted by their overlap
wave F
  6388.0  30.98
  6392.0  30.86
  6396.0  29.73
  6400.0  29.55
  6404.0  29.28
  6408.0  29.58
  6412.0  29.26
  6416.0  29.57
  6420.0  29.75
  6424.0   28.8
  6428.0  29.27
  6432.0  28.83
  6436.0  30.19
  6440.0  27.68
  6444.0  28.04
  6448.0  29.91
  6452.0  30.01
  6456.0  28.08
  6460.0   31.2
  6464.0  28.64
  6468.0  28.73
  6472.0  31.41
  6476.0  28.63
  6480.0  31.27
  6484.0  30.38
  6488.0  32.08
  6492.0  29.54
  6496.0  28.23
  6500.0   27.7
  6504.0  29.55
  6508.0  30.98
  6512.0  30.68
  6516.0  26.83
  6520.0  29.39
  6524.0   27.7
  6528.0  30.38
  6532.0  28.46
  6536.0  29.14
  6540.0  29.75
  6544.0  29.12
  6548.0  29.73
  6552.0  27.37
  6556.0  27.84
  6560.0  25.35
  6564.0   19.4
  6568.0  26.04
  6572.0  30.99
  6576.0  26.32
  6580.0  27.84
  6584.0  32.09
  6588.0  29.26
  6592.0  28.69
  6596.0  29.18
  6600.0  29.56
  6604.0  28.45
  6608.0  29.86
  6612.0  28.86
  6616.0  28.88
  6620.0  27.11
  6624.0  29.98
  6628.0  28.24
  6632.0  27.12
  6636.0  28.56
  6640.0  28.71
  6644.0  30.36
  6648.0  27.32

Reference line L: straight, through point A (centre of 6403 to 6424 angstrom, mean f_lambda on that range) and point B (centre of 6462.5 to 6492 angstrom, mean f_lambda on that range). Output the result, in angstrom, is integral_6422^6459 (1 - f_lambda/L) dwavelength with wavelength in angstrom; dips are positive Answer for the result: 0.87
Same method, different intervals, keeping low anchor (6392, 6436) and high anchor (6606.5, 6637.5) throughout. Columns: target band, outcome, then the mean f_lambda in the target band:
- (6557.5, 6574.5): 1.9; 25.5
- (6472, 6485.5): -0.5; 30.3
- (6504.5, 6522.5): -0.2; 29.4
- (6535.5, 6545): -0.2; 29.4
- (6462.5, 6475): -0.1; 29.6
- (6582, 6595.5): -0.6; 29.9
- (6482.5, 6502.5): -0.3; 29.6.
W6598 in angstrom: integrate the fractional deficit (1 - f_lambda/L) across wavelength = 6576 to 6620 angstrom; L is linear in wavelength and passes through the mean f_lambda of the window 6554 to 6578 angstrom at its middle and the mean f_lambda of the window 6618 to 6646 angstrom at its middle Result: -2.9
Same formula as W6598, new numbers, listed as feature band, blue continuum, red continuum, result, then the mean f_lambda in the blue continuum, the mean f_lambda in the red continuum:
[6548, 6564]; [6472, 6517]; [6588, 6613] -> 1.7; 29.8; 29.1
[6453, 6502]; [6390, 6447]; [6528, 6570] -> -2.1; 29.3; 27.4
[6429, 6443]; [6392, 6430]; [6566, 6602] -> 0.3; 29.5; 28.9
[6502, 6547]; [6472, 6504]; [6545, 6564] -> -1.8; 29.8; 26.8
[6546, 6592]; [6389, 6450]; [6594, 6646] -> 2.3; 29.4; 28.8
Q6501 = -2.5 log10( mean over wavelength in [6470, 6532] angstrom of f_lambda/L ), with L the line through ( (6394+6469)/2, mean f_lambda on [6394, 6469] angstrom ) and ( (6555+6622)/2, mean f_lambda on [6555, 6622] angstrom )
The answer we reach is -0.03 mag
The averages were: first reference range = 29.3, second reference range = 28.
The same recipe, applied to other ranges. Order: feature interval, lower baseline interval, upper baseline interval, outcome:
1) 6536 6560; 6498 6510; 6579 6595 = 0.037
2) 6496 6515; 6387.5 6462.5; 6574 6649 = -0.009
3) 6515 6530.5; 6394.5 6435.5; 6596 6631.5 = 0.015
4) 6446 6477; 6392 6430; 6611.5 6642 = -0.013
